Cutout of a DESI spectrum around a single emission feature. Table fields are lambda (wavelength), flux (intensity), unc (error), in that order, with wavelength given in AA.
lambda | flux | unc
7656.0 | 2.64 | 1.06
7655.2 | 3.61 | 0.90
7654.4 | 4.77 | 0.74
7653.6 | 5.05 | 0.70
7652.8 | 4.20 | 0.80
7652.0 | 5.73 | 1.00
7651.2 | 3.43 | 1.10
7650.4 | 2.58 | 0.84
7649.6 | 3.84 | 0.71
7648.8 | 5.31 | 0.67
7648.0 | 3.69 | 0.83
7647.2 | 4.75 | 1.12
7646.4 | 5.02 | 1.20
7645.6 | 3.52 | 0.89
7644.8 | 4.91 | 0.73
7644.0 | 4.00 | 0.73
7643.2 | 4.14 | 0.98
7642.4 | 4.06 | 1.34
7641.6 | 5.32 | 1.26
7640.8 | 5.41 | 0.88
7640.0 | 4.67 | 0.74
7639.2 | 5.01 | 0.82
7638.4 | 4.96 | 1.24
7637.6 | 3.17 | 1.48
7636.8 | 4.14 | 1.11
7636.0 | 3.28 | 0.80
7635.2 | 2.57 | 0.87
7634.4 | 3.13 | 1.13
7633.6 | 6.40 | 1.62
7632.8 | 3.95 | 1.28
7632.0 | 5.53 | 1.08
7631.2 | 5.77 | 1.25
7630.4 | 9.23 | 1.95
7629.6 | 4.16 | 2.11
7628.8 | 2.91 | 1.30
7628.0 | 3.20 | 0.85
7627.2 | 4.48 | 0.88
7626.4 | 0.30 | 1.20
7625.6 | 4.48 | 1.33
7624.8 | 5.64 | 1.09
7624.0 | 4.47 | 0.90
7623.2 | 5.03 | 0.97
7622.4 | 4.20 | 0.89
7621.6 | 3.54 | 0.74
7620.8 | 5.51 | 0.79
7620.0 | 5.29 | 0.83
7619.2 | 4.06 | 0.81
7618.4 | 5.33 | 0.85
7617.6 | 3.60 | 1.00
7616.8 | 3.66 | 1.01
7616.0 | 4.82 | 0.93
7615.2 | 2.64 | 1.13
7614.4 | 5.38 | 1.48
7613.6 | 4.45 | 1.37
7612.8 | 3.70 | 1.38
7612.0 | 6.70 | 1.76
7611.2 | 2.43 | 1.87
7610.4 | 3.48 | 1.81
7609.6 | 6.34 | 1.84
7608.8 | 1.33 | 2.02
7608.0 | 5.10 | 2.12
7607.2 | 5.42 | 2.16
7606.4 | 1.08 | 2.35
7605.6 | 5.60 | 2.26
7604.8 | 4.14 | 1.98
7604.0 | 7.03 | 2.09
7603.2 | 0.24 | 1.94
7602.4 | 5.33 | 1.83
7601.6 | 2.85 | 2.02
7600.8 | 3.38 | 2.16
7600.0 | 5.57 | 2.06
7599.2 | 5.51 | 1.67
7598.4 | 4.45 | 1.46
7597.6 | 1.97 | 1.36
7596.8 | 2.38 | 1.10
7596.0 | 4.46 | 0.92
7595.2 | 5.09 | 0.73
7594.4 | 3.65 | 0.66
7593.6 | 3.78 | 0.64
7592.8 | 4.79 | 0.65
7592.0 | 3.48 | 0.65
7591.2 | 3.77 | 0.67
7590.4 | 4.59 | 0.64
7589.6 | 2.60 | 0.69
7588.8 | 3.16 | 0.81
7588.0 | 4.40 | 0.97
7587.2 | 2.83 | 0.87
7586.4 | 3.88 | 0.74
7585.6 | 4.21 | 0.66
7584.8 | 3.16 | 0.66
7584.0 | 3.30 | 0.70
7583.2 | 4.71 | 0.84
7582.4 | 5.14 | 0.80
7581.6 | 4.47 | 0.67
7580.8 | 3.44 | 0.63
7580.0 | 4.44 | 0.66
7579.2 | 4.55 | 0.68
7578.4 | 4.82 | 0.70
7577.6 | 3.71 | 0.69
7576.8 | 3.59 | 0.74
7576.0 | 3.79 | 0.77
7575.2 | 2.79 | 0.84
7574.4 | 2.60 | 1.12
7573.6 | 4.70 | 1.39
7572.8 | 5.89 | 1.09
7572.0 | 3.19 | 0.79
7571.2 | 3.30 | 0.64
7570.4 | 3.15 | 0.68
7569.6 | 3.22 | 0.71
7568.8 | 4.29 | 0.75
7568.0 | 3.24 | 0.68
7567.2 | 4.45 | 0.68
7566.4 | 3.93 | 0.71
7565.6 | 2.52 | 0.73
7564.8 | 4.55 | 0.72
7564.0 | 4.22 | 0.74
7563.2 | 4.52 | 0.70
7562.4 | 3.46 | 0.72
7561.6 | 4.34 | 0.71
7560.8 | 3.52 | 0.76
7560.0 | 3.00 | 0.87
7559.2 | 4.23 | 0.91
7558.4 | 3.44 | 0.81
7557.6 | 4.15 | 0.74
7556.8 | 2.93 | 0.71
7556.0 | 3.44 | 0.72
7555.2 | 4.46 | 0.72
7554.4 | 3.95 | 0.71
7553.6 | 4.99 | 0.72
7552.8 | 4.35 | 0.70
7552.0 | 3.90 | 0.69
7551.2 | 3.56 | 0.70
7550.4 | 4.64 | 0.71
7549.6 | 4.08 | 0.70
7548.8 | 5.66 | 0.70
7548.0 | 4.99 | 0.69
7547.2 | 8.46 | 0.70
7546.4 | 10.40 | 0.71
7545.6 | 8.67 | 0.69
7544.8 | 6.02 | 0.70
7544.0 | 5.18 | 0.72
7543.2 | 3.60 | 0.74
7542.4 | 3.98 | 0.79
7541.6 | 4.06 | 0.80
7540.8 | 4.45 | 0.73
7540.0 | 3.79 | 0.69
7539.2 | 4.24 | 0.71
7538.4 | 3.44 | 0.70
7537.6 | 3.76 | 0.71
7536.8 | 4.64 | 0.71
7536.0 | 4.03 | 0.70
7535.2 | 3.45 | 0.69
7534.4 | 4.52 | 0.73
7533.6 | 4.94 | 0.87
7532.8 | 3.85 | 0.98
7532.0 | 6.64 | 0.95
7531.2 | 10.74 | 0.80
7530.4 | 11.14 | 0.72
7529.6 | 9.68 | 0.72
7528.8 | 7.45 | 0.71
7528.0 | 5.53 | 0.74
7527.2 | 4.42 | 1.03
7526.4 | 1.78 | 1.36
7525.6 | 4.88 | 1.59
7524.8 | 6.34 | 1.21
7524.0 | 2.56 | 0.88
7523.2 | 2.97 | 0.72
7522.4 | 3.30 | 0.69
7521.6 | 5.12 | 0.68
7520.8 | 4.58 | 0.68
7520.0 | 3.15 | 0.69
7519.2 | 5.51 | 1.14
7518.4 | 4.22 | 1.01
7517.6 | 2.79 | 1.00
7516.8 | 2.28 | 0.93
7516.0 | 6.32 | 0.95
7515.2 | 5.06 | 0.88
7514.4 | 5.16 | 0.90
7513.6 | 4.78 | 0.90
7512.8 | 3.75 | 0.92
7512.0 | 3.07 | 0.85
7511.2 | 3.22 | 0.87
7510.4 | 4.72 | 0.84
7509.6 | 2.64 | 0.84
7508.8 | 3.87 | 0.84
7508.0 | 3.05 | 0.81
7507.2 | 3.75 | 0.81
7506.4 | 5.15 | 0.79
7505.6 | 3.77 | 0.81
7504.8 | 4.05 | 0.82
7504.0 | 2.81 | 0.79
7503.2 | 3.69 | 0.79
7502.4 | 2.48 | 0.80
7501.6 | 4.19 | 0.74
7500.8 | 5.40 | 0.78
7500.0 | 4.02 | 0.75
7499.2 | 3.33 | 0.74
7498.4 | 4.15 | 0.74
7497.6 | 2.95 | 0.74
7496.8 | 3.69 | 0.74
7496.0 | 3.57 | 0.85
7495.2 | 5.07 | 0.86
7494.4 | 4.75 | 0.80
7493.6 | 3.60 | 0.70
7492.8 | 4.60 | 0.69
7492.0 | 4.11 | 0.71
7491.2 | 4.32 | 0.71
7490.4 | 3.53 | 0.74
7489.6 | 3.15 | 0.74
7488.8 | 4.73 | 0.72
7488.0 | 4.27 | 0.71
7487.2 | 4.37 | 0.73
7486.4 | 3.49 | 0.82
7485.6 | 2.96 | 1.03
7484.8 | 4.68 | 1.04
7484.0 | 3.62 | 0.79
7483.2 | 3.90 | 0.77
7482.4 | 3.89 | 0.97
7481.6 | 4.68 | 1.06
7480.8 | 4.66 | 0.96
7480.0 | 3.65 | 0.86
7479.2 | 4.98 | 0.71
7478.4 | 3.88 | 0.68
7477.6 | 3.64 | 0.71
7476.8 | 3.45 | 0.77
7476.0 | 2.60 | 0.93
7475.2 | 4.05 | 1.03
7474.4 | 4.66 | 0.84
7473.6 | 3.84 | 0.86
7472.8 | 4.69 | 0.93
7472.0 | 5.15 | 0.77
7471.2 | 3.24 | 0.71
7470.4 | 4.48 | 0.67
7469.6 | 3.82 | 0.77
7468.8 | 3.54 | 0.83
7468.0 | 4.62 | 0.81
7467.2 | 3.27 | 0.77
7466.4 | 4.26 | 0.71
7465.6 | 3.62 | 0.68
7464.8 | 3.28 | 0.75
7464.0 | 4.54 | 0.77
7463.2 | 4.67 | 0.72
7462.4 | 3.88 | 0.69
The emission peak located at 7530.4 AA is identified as [S II]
